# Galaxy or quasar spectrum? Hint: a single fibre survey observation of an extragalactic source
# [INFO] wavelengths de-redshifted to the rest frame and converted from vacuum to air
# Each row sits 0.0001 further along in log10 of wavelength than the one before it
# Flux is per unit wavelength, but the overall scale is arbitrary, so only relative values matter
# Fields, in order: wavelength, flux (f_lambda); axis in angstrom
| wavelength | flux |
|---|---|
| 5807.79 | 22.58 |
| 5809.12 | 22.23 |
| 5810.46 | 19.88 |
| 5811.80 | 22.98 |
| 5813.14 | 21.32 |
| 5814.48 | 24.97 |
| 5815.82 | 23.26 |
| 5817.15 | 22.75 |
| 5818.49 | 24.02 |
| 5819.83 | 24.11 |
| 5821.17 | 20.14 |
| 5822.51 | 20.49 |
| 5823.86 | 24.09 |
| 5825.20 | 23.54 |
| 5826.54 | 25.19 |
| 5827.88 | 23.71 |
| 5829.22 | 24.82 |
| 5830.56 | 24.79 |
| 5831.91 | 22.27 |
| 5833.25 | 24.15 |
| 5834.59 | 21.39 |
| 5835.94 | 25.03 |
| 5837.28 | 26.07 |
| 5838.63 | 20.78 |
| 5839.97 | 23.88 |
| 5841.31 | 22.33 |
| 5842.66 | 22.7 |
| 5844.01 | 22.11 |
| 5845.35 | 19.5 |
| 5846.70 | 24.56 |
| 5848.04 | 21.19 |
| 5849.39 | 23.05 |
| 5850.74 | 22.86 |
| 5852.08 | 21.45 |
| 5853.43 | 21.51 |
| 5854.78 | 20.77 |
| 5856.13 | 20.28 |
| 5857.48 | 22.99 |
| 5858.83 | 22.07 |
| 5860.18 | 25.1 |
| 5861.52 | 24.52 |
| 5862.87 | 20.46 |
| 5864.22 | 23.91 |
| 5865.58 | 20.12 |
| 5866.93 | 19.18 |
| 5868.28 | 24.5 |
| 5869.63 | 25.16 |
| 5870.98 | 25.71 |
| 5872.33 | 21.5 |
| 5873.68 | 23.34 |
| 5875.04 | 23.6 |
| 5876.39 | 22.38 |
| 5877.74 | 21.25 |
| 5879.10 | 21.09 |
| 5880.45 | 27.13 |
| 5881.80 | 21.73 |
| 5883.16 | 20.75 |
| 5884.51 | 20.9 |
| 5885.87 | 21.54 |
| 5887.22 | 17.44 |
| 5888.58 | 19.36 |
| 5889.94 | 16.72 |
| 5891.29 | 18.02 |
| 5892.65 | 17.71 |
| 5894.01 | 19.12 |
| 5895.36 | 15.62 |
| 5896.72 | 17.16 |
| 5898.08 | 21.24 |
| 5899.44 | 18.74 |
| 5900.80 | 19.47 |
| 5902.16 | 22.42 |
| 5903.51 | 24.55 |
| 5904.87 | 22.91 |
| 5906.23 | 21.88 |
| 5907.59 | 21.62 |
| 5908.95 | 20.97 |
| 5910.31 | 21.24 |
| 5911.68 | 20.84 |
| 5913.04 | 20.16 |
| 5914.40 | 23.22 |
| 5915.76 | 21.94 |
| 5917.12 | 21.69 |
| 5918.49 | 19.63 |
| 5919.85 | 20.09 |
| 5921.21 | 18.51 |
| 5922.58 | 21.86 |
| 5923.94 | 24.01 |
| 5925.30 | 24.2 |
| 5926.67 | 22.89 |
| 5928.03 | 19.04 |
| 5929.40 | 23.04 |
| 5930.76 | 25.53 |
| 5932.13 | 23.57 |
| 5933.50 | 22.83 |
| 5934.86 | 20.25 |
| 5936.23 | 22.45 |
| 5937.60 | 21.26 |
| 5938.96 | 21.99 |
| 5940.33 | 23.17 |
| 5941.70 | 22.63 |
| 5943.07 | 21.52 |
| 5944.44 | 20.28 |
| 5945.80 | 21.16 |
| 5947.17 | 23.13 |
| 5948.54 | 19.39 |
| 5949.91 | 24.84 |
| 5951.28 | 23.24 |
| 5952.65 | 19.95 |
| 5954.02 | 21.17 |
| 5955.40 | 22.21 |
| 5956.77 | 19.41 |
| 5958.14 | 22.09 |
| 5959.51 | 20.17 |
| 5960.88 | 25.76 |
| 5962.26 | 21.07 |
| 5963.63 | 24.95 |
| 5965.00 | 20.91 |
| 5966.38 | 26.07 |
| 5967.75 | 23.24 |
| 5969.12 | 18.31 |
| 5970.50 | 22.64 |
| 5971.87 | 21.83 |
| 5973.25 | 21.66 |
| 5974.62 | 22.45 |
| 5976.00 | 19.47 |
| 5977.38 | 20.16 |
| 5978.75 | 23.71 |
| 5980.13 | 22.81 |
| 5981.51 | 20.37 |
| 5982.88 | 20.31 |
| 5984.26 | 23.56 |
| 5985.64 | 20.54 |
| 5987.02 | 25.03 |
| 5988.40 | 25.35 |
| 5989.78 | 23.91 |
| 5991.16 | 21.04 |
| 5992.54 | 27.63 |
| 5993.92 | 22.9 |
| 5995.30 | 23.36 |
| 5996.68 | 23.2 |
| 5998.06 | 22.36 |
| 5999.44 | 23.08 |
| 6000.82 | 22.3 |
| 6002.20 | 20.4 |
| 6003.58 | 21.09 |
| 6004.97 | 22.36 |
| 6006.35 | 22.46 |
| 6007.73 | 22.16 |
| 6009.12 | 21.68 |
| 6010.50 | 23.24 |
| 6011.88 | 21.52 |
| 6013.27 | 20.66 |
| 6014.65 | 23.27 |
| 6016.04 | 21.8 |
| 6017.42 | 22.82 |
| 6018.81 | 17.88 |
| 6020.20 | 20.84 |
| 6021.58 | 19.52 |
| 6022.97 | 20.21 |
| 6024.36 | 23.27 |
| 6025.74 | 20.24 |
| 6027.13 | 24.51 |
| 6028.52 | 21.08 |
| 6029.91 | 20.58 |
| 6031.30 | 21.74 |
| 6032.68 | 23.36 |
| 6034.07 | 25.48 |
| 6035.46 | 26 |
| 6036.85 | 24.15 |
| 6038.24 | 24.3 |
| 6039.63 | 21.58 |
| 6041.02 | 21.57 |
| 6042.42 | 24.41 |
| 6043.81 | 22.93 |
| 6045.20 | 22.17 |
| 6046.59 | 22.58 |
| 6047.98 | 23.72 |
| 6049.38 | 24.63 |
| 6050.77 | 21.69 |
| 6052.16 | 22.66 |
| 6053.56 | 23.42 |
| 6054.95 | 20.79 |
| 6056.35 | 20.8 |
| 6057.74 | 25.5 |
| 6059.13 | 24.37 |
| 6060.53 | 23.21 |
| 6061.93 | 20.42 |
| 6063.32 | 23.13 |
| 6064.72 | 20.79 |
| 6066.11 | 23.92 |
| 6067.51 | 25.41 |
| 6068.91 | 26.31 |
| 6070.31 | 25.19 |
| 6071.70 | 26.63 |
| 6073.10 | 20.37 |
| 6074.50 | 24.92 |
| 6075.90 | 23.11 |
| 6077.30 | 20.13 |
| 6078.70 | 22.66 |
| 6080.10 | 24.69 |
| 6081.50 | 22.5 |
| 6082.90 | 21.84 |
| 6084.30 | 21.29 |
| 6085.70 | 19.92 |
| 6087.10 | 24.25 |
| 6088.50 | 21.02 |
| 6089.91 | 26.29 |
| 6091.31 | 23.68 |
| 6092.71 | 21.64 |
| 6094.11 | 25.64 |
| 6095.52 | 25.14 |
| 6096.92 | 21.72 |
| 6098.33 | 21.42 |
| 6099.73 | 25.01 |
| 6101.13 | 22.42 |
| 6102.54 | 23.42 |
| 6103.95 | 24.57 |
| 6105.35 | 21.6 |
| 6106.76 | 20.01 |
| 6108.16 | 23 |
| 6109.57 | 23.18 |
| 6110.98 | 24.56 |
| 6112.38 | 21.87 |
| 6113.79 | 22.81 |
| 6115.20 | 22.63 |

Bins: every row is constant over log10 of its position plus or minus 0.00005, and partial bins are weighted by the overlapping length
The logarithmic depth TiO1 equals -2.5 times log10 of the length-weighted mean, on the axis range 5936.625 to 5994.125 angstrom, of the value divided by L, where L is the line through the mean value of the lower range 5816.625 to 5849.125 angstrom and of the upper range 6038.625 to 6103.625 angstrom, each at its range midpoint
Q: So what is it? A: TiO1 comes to 0.041 mag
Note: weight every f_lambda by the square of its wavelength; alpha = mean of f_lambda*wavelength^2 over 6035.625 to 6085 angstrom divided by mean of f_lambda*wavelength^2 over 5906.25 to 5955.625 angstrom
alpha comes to 1.11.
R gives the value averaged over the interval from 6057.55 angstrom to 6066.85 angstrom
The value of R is 22.9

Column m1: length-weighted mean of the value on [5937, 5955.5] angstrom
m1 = 21.8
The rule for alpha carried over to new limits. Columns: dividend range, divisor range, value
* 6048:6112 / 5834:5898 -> 1.14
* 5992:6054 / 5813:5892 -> 1.06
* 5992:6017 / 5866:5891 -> 1.08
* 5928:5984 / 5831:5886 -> 1.01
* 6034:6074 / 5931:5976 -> 1.10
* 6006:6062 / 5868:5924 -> 1.11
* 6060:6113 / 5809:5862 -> 1.10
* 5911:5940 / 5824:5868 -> 0.99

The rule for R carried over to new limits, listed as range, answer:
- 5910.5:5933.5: 21.9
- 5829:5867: 22.6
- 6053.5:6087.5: 23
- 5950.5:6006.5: 22.3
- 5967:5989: 22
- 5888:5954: 21.2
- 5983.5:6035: 22.3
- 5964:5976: 22.1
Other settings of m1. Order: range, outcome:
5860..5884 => 22.8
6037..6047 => 22.9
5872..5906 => 20.6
